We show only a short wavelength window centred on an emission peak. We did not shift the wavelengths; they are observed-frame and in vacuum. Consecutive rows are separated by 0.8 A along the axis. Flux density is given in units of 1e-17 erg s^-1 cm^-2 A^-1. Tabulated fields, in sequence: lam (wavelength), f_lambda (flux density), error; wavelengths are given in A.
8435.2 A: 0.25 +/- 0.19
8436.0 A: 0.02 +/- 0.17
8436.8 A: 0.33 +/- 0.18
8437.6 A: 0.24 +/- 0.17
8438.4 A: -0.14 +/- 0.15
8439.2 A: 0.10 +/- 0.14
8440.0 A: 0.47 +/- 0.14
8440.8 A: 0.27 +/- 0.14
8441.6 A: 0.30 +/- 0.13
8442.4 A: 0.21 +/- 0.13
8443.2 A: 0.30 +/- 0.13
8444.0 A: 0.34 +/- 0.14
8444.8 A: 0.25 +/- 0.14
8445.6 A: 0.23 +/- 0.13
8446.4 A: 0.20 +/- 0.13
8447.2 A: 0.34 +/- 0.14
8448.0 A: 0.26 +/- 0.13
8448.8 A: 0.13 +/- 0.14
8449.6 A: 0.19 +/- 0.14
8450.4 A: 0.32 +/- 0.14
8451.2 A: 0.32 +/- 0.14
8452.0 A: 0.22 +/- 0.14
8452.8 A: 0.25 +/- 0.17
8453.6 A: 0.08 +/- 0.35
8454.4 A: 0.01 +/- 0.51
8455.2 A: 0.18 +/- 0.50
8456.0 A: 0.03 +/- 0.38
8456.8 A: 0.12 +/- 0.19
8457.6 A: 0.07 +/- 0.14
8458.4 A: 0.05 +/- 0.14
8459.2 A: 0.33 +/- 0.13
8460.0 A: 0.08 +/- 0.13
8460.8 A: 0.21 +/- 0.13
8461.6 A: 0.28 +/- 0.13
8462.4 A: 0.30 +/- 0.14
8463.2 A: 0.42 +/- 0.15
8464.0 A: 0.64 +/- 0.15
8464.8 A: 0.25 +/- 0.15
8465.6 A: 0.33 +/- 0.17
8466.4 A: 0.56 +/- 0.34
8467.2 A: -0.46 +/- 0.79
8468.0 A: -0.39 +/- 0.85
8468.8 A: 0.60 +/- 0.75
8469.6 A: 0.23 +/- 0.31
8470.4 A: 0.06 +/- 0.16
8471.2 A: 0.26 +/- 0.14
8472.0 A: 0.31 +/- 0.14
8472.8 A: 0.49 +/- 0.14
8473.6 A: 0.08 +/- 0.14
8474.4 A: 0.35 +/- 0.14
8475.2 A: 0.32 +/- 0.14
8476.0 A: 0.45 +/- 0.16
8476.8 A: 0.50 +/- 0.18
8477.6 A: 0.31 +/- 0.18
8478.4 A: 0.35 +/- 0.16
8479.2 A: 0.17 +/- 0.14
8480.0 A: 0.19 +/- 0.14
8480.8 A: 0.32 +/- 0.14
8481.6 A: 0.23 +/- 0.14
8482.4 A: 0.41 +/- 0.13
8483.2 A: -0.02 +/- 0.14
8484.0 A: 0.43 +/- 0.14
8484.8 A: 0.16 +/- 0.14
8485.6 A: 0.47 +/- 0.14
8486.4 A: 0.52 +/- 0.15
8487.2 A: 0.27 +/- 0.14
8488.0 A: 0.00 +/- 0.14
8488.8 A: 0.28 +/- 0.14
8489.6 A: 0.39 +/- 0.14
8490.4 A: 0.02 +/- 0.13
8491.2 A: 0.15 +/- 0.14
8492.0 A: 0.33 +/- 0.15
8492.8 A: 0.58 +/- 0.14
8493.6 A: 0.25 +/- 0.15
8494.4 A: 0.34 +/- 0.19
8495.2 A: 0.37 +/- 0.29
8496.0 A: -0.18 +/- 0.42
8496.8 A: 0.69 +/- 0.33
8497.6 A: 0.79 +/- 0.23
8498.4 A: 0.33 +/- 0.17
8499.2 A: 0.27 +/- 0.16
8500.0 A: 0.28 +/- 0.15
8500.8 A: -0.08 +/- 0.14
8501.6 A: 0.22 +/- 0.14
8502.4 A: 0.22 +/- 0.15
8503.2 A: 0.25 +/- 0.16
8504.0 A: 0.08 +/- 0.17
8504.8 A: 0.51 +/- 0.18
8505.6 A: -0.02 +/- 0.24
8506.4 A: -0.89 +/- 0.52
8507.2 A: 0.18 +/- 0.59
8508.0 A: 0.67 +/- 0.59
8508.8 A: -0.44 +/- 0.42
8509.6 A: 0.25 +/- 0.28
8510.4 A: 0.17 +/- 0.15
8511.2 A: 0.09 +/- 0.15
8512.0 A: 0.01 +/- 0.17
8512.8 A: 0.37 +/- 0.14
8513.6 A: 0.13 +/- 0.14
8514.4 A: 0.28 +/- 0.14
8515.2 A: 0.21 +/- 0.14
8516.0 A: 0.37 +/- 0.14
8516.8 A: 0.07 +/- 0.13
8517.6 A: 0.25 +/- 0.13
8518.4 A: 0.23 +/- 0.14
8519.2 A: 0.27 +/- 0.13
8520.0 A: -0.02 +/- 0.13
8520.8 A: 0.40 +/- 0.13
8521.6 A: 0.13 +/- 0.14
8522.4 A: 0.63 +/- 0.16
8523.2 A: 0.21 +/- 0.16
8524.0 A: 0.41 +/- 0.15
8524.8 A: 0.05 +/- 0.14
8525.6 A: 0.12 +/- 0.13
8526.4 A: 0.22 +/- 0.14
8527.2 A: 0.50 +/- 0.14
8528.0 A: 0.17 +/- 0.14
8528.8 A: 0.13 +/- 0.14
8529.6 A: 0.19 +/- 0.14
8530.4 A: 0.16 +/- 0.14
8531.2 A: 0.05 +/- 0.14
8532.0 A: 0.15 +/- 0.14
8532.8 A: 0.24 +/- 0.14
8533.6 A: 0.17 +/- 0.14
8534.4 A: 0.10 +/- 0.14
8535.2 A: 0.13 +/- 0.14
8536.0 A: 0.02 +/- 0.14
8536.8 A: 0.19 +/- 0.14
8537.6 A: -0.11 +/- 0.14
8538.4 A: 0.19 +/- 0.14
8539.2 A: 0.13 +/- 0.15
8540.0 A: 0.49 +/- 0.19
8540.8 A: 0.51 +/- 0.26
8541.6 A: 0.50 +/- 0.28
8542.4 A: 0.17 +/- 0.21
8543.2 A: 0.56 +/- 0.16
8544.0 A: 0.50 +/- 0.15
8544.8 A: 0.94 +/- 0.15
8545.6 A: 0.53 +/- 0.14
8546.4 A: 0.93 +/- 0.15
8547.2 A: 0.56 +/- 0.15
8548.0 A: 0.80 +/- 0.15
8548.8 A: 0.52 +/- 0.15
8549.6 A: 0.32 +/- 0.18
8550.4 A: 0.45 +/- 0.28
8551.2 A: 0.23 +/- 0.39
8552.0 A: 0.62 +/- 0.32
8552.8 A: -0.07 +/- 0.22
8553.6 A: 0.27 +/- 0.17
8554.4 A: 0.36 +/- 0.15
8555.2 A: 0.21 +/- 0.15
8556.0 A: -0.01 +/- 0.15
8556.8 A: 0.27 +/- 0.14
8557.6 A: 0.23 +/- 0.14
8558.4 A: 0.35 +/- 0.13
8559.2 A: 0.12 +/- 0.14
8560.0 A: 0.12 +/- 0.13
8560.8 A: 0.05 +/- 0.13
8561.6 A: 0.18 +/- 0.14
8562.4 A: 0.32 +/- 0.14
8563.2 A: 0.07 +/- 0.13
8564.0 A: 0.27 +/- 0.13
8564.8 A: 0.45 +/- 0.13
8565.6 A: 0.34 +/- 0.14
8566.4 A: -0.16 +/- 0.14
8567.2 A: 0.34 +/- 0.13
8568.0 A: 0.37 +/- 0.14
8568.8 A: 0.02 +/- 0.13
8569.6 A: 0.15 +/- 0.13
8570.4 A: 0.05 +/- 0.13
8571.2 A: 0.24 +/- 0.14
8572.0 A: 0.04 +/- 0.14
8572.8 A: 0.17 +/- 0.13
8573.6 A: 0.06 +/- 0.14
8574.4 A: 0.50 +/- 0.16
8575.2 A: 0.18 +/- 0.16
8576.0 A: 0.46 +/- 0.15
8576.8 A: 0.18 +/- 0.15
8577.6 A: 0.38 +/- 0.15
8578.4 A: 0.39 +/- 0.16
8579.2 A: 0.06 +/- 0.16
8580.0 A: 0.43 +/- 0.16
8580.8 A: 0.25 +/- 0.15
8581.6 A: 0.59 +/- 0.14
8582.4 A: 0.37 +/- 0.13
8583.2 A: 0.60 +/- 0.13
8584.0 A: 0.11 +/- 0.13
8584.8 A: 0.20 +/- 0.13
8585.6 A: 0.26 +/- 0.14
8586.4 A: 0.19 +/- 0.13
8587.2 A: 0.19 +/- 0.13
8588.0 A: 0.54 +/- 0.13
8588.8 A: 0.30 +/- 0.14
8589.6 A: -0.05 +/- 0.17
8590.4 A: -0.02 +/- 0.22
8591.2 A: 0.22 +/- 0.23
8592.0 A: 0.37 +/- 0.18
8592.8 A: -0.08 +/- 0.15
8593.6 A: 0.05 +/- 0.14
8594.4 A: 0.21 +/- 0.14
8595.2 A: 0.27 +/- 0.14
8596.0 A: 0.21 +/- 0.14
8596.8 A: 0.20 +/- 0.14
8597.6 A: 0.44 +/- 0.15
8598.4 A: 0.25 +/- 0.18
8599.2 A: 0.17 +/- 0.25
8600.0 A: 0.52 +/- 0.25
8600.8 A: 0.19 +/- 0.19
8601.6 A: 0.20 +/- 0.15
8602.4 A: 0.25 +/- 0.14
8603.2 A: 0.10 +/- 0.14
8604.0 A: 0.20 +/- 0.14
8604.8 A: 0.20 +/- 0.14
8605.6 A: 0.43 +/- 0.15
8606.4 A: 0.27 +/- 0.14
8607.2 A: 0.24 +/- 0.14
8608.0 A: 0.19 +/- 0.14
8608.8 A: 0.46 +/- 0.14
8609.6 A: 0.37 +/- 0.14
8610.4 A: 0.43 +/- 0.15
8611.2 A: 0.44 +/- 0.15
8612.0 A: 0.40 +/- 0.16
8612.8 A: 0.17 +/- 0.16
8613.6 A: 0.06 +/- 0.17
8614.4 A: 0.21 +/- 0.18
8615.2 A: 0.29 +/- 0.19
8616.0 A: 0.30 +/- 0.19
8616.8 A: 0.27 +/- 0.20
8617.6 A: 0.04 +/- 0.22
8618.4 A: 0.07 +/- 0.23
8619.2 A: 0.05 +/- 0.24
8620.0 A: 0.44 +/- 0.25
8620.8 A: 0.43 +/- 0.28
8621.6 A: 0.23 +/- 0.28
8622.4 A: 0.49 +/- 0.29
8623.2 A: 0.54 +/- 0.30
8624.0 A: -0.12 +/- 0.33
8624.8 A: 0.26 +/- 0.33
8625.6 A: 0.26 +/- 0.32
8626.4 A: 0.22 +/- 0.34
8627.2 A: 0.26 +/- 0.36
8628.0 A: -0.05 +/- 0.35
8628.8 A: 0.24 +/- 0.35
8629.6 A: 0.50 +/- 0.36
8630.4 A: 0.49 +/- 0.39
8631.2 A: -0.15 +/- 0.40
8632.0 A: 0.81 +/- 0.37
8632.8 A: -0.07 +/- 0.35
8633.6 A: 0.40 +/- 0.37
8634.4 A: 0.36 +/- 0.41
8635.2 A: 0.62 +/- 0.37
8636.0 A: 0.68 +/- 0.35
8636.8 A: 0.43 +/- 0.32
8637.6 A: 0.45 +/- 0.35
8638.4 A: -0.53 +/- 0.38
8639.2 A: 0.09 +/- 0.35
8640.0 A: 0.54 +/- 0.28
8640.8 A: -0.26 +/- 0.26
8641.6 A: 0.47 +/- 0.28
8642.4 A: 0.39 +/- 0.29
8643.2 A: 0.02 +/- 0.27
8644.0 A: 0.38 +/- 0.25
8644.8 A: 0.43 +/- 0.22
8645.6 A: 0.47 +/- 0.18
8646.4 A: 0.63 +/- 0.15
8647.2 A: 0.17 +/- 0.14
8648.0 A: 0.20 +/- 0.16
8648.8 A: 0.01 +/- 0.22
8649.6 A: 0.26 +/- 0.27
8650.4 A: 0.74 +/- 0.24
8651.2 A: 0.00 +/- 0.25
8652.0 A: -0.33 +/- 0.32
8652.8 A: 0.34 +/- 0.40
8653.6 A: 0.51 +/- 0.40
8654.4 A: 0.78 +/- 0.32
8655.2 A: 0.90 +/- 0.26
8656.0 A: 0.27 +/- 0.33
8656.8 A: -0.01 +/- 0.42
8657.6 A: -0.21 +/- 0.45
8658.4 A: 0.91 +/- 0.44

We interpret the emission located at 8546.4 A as Hbeta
